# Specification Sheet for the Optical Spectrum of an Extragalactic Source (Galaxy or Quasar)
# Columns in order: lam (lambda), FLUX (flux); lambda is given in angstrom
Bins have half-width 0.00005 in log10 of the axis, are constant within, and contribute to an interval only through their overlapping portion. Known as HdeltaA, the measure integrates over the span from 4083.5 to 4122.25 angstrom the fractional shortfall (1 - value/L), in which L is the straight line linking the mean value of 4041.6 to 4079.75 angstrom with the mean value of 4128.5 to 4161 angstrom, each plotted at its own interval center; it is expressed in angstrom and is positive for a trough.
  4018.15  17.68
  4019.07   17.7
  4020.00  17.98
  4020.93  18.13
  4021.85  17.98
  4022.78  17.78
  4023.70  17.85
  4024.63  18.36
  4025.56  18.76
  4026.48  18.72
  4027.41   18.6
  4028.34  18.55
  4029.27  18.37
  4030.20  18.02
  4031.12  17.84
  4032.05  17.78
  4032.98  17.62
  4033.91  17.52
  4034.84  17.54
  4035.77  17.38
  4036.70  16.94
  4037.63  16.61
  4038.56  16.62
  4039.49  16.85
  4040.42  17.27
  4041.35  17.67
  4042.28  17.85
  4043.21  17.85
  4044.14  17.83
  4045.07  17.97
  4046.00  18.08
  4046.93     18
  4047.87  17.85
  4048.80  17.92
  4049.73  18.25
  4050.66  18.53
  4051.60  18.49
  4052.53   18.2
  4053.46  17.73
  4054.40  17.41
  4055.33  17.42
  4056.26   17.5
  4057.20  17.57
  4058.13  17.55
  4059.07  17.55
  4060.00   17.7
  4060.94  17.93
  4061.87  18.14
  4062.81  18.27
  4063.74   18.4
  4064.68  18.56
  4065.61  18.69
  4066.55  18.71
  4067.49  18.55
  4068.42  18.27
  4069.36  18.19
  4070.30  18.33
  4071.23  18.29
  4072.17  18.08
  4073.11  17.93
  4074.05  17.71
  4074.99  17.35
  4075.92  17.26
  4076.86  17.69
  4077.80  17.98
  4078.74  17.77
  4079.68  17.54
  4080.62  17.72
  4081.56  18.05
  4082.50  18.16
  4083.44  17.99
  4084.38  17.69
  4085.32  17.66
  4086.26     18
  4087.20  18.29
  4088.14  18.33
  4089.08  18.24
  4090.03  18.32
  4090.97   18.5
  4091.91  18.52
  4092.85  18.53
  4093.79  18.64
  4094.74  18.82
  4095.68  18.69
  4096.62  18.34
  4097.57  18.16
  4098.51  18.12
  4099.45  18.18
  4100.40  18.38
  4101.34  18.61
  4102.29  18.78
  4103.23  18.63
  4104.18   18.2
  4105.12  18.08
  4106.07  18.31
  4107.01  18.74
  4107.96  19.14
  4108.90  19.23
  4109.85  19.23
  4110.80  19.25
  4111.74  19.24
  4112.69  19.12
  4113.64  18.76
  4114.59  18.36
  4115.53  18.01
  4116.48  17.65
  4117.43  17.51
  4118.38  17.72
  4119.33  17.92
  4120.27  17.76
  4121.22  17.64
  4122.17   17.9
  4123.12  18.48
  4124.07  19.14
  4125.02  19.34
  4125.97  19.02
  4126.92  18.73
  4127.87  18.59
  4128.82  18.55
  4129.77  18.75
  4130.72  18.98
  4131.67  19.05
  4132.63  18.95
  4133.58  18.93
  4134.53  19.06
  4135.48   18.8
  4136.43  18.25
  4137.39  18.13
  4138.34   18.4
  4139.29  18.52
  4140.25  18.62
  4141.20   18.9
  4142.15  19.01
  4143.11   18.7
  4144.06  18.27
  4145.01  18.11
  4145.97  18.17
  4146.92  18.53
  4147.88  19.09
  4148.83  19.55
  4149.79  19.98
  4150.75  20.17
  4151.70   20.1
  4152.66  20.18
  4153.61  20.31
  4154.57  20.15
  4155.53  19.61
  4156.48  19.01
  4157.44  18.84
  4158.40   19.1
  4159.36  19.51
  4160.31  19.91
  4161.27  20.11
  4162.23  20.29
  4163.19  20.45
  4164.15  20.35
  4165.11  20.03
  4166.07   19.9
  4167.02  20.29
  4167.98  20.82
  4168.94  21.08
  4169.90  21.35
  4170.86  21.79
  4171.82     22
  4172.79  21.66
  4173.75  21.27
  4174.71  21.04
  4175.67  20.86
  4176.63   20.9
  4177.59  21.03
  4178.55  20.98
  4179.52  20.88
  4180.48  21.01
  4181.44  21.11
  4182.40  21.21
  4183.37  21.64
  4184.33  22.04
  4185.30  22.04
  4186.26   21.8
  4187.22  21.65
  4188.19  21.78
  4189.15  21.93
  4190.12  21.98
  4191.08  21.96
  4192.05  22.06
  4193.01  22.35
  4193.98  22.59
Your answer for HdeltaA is 0.3 angstrom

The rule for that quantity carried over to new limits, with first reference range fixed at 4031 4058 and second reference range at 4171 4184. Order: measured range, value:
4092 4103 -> 0.34 angstrom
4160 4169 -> 0.25 angstrom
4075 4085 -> 0.45 angstrom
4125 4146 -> 1.47 angstrom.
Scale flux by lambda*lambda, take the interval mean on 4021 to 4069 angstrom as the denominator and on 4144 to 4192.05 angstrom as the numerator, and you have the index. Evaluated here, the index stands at 1.22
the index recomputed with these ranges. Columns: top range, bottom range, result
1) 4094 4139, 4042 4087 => 1.06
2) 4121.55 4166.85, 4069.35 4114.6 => 1.07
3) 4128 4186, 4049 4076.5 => 1.16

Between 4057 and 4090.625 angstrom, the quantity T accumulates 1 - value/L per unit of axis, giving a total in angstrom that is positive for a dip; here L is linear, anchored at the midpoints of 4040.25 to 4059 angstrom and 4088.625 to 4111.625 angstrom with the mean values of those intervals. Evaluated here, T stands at 0.33 angstrom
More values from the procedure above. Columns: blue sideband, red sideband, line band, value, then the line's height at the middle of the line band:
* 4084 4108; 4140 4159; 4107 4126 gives 0.19 angstrom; 18.7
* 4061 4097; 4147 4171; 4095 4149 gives 1.69 angstrom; 19.2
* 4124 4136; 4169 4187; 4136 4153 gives 0.64 angstrom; 19.7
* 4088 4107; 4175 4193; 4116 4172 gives 2.47 angstrom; 20.1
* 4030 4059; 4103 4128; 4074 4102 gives 0.09 angstrom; 18.2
